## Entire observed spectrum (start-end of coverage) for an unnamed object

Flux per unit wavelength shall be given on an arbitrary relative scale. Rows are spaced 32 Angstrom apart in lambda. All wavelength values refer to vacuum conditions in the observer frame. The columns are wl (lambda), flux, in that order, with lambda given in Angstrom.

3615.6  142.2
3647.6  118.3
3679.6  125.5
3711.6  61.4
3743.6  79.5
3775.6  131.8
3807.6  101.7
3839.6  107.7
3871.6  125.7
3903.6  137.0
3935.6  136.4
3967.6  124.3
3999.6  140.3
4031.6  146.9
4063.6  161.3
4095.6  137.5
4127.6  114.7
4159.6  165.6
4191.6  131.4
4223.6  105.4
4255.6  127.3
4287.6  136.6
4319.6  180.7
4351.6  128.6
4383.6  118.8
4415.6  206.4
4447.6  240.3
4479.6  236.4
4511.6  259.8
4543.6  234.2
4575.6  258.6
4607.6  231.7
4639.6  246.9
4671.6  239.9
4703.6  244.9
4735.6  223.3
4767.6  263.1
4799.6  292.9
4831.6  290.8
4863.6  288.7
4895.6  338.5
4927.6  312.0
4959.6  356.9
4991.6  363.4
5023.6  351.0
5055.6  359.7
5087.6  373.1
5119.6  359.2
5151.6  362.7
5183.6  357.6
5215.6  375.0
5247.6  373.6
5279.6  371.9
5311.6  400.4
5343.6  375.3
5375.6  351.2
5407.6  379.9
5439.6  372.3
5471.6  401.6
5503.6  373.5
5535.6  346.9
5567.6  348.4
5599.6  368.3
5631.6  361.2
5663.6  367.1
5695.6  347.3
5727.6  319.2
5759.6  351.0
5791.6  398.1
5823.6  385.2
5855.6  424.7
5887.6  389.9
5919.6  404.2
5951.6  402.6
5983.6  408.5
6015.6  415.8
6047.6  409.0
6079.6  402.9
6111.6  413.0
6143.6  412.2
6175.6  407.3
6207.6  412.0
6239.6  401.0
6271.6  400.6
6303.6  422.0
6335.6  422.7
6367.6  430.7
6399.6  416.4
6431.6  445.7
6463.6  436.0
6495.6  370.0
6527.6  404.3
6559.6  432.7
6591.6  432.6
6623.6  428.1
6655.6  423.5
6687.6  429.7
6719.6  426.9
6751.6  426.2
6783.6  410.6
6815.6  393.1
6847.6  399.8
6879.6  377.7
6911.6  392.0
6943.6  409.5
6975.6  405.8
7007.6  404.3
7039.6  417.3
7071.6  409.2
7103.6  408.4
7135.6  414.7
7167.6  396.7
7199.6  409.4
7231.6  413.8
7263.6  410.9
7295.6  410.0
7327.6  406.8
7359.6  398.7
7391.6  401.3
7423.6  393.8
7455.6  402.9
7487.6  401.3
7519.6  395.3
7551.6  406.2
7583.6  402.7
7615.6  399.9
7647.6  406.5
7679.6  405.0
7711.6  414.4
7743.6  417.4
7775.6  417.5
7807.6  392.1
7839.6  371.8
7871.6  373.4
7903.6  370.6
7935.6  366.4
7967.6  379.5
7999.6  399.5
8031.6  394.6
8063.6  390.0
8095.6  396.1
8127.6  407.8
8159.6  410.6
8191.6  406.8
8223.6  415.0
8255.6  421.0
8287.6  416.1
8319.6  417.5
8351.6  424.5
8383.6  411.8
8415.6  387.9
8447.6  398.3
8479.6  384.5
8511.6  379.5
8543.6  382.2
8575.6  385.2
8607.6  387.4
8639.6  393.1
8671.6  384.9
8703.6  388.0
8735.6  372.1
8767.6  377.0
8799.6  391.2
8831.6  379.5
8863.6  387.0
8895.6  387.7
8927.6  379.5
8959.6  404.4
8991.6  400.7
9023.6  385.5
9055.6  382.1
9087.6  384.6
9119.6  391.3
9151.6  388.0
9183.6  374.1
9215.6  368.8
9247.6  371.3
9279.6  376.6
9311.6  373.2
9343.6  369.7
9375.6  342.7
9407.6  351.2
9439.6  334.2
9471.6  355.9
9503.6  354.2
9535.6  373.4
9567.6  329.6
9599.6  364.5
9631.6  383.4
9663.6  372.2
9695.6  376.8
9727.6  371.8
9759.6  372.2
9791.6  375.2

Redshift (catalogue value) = 0.10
